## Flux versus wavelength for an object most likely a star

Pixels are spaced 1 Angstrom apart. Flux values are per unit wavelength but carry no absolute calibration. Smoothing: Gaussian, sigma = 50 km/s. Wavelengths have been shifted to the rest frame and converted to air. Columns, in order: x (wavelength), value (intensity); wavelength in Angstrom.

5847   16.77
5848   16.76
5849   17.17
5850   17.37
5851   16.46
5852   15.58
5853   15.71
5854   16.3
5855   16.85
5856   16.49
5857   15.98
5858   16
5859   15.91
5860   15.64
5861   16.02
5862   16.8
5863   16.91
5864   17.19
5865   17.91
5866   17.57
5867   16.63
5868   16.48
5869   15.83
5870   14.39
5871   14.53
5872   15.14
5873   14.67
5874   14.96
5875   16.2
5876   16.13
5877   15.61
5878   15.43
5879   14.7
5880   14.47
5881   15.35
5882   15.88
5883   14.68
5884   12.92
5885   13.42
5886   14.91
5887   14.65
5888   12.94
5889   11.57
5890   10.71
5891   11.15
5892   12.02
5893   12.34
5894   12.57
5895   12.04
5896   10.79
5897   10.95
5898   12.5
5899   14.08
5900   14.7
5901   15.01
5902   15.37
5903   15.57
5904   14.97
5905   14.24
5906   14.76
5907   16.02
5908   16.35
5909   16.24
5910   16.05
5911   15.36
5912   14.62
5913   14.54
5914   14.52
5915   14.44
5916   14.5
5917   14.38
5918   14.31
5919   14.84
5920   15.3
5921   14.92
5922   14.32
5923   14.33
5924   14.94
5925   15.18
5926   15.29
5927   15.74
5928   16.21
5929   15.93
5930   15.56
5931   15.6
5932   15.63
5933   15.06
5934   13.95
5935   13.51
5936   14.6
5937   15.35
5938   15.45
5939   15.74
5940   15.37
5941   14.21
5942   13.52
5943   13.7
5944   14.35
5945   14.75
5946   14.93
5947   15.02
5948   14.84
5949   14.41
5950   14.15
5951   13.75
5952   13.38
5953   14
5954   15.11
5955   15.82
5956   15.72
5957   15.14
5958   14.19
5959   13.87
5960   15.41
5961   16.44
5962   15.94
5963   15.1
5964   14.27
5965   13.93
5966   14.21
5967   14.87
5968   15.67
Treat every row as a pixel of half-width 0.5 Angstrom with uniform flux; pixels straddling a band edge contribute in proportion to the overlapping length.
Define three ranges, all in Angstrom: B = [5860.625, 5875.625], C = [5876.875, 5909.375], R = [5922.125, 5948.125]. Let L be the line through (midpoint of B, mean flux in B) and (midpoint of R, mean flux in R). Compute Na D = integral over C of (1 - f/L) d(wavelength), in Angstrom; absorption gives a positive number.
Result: 3.69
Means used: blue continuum 16.1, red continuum 14.9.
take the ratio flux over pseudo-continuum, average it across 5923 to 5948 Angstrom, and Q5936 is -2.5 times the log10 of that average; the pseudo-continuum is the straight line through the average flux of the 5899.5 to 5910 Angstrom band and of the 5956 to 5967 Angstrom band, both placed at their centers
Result 0.01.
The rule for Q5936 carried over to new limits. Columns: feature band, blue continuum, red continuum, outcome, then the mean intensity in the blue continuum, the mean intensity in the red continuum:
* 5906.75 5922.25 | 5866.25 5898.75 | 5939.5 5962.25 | -0.054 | 14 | 14.7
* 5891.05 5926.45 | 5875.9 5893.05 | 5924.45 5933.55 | 0.035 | 13.8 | 15.6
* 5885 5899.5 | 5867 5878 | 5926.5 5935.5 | 0.233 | 15.5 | 15.2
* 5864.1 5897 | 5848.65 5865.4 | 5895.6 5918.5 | 0.094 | 16.5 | 14.5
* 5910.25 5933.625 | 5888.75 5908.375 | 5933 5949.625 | -0.072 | 13.4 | 14.6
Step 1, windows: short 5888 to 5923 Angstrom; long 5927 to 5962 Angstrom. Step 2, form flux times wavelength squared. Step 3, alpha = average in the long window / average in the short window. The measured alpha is 1.08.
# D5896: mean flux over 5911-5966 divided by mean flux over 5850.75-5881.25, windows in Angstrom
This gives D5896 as 0.93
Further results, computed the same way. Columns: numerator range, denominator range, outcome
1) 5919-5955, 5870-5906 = 1.06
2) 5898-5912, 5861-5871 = 0.92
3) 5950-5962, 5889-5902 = 1.19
